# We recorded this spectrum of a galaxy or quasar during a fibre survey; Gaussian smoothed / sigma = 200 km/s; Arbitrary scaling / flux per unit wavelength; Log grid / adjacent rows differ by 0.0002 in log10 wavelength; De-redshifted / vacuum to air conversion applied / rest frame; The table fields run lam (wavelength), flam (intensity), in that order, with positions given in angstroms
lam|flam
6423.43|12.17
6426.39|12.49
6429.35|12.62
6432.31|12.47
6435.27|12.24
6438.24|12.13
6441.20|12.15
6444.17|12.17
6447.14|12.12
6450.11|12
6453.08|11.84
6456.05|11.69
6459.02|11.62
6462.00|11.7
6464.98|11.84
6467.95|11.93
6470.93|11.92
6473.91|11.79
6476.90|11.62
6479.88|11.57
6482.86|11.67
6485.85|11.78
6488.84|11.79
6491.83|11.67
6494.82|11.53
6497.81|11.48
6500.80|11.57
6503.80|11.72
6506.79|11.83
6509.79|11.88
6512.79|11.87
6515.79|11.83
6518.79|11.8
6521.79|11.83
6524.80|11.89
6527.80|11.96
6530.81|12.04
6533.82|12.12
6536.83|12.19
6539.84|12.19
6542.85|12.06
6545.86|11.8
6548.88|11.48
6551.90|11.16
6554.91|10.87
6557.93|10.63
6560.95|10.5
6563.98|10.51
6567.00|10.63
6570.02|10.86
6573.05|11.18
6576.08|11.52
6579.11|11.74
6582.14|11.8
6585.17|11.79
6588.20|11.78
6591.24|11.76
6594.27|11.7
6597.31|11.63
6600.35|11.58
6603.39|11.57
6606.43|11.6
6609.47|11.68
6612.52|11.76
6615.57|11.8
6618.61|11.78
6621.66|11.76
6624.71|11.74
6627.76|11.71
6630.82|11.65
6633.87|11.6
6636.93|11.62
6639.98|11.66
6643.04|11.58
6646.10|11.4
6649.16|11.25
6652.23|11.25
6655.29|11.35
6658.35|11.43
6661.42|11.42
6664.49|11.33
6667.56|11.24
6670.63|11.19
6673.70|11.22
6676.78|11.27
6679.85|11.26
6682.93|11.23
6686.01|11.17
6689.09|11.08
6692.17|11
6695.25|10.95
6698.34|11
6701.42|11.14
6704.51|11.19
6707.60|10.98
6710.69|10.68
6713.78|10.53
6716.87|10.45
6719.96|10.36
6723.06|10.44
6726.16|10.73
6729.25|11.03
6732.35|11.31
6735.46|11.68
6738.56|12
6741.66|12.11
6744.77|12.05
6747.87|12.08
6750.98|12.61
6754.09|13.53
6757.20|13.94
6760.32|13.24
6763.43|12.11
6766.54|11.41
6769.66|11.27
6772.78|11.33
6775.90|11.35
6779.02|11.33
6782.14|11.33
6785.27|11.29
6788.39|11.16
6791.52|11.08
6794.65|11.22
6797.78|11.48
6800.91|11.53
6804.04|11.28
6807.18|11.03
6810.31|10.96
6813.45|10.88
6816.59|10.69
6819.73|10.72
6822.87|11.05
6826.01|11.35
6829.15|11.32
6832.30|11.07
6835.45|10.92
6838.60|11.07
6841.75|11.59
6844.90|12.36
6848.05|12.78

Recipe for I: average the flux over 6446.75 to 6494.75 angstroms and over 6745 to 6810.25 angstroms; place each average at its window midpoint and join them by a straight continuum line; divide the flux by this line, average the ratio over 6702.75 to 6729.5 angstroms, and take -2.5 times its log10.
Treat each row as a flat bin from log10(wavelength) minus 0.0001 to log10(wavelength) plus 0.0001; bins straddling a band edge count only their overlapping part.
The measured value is 0.10 mag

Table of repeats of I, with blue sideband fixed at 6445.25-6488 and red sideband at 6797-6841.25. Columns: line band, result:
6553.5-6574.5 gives 0.084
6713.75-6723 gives 0.087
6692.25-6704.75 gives 0.028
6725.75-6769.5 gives -0.084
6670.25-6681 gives 0.014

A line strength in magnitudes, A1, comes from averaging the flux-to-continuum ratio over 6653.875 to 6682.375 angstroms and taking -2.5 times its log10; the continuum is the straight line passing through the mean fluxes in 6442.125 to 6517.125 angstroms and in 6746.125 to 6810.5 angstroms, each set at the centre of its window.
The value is 0.04 mag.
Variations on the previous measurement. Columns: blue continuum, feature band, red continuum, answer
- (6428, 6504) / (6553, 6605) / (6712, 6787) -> 0.05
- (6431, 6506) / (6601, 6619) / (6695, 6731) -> -0.04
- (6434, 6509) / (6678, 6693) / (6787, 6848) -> 0.03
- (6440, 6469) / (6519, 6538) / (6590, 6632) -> -0.02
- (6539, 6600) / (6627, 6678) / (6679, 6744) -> -0.02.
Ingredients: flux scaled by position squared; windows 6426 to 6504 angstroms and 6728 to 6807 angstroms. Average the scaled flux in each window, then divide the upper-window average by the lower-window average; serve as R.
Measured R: 1.09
